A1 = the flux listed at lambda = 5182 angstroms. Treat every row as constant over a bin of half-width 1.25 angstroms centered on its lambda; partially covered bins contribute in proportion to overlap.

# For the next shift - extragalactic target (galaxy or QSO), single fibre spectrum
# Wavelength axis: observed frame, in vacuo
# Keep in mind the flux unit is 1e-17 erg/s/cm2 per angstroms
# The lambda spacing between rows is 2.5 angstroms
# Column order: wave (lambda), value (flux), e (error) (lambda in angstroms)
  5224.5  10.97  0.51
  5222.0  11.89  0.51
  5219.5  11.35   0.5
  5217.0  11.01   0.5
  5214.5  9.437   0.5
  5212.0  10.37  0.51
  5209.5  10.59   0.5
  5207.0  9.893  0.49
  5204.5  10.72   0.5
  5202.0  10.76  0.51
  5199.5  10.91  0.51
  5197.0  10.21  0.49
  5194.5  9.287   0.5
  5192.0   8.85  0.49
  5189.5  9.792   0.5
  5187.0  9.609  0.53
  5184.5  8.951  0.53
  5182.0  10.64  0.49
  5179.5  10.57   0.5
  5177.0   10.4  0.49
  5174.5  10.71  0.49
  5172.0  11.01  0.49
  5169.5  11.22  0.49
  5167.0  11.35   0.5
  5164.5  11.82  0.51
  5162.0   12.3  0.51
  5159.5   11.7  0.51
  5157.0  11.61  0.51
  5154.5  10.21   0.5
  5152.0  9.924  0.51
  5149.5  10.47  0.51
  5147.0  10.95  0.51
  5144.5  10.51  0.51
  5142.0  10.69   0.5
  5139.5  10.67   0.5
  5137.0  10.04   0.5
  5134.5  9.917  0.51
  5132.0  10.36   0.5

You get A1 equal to 10.64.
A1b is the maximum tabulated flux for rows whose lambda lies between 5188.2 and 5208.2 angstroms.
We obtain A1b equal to 10.91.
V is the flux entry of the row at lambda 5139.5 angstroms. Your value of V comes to 10.67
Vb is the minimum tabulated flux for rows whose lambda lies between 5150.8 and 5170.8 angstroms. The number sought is 9.924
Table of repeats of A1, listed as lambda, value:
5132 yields 10.36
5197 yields 10.21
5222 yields 11.89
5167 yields 11.35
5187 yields 9.609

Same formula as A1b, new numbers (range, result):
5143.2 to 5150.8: 10.95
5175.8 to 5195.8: 10.64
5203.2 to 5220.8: 11.35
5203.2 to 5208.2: 10.72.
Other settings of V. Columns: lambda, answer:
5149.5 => 10.47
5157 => 11.61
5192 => 8.85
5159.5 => 11.7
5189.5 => 9.792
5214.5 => 9.437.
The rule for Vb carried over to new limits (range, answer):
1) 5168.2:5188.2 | 8.951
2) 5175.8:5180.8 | 10.4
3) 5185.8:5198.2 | 8.85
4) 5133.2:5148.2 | 9.917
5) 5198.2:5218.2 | 9.437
